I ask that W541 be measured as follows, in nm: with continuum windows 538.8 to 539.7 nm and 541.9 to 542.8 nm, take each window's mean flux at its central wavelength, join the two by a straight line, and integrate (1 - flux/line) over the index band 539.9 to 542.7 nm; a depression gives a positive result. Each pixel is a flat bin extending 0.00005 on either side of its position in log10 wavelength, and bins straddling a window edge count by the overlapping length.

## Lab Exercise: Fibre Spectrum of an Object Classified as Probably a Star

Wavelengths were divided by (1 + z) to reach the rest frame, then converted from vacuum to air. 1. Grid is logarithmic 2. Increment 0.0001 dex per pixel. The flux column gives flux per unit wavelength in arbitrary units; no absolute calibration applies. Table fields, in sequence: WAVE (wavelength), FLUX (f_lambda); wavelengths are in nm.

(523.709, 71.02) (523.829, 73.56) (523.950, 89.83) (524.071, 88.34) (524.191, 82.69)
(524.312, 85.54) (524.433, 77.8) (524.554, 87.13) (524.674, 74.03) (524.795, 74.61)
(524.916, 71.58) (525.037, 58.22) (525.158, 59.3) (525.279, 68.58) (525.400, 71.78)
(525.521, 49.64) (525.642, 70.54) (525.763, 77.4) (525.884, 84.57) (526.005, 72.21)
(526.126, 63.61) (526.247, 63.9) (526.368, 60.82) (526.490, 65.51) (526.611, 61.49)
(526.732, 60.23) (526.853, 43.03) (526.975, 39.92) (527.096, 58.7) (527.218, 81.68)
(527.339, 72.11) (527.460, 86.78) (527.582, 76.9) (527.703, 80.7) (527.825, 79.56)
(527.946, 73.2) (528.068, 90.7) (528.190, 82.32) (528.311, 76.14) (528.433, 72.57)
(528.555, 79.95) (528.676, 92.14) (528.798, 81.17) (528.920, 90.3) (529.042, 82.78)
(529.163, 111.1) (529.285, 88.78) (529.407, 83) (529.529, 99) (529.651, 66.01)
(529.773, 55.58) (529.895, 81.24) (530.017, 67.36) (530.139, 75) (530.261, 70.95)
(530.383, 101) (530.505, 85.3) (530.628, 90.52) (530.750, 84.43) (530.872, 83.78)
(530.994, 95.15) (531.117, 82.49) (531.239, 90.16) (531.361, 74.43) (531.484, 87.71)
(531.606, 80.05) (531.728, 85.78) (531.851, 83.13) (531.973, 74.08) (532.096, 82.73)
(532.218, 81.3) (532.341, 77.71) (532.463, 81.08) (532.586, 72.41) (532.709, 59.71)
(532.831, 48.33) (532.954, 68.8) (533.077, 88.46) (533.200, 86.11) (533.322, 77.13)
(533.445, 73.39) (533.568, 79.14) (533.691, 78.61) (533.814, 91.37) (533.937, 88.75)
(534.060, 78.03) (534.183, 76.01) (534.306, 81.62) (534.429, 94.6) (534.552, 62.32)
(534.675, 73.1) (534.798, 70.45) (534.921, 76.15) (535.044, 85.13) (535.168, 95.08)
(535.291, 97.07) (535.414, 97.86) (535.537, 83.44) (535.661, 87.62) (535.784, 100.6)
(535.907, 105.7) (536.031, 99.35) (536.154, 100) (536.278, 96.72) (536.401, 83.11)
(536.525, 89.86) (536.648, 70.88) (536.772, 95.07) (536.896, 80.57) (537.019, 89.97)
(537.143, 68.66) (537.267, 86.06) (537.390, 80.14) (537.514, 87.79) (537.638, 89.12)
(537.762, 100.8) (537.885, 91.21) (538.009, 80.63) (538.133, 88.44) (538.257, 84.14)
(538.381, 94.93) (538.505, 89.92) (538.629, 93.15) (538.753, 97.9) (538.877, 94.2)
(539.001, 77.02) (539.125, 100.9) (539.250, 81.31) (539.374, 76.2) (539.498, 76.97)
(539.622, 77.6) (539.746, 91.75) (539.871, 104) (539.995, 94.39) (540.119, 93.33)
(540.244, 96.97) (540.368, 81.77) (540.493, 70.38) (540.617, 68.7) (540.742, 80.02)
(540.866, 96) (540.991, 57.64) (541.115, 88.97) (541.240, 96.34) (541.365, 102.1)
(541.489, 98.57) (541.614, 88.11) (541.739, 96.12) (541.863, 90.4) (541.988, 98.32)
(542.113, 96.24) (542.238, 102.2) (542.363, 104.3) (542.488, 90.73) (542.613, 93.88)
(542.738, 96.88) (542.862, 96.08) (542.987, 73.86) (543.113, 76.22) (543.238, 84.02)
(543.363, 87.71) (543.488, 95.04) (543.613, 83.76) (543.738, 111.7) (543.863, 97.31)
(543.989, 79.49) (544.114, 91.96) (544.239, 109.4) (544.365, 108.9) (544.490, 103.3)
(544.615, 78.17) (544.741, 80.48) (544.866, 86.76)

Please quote 0.069 nm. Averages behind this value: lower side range 83.9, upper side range 97.3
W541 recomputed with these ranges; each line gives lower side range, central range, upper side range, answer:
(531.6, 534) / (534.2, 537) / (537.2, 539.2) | -0.11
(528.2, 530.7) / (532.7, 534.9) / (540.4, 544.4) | 0.22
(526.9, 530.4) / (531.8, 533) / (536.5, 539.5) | 0.13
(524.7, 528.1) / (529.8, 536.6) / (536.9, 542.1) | -0.37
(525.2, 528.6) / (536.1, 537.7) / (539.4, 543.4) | -0.05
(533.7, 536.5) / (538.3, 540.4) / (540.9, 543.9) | 0.01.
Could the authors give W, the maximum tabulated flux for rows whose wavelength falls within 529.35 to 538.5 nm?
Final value 105.7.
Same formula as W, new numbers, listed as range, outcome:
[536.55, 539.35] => 100.9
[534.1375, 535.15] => 94.6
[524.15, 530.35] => 111.1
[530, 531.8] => 101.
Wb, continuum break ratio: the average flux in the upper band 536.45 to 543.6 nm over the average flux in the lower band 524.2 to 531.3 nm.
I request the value 1.2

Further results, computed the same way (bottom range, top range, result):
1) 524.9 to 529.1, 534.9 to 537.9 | 1.26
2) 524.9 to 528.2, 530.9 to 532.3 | 1.22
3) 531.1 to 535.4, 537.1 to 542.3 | 1.11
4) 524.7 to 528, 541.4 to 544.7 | 1.38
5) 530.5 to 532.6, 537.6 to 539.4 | 1.08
